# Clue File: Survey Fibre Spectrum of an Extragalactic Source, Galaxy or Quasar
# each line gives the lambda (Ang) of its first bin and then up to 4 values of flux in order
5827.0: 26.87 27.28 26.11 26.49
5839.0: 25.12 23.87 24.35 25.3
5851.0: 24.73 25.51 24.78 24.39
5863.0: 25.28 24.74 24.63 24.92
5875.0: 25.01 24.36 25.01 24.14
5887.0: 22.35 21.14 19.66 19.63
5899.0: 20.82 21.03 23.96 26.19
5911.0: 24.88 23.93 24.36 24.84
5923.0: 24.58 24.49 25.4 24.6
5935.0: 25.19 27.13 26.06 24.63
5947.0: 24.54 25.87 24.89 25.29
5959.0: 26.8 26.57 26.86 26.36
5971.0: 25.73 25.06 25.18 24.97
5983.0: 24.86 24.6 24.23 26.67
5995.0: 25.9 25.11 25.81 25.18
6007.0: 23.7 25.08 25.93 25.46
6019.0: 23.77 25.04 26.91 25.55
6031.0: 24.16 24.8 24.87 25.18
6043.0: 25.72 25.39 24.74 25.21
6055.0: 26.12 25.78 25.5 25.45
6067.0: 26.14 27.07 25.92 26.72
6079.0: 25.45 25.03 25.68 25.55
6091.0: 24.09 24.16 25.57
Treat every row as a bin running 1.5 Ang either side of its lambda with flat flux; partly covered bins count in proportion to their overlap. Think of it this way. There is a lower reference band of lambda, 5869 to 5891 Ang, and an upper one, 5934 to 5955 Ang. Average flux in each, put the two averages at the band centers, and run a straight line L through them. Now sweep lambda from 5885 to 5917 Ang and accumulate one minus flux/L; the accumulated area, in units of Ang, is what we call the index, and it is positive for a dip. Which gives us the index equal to 2.6 Ang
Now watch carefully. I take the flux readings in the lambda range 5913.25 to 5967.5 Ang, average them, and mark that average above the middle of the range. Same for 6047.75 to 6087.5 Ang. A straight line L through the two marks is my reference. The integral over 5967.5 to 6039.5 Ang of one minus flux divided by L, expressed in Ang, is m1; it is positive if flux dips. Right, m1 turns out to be 1.1 Ang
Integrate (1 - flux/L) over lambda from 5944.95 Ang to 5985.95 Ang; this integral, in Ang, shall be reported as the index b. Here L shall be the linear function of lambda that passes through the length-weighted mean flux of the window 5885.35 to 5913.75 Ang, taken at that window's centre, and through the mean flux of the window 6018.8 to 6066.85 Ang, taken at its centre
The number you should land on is -3.3 Ang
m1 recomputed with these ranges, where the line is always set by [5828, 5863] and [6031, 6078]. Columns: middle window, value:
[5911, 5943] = 0.5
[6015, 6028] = 0.1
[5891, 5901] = 2.1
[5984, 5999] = 0.1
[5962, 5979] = -0.3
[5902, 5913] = 0.4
